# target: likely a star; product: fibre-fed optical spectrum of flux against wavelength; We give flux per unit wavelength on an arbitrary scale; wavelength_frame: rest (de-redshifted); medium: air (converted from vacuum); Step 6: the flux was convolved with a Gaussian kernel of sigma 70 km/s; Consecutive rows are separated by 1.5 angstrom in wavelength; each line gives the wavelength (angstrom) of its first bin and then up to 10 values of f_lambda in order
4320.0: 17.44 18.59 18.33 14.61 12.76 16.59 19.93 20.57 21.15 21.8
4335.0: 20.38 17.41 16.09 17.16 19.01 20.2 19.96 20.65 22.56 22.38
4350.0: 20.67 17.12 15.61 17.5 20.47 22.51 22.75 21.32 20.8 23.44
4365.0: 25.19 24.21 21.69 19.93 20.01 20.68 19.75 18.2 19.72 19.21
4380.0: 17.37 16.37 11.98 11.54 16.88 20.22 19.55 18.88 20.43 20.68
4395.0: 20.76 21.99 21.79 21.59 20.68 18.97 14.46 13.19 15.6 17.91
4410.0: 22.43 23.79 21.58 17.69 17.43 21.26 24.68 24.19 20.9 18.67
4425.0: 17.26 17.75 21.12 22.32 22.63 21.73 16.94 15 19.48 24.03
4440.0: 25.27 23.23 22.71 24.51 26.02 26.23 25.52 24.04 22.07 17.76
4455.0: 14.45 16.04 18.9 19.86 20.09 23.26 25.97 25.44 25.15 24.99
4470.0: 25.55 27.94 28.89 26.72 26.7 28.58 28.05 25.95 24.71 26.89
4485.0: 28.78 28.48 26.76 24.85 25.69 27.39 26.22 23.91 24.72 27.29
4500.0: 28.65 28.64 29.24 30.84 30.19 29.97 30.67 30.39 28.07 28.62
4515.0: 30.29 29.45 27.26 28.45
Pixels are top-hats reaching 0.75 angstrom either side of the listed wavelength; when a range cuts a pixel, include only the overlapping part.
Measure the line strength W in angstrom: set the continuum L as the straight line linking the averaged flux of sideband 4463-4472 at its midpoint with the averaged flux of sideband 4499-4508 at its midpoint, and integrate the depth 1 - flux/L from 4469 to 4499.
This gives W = 0.79 angstrom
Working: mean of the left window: 25.7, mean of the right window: 29.5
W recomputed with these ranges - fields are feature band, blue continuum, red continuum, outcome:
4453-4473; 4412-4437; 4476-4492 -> 1.88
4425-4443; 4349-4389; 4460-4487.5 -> 2.17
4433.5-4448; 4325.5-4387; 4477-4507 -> 1.18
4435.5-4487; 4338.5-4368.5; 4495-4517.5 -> 4.69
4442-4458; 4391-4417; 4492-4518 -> 1.16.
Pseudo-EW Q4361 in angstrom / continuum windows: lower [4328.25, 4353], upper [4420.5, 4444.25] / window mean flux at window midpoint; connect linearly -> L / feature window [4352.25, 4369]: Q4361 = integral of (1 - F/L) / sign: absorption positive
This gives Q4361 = -1.2 angstrom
